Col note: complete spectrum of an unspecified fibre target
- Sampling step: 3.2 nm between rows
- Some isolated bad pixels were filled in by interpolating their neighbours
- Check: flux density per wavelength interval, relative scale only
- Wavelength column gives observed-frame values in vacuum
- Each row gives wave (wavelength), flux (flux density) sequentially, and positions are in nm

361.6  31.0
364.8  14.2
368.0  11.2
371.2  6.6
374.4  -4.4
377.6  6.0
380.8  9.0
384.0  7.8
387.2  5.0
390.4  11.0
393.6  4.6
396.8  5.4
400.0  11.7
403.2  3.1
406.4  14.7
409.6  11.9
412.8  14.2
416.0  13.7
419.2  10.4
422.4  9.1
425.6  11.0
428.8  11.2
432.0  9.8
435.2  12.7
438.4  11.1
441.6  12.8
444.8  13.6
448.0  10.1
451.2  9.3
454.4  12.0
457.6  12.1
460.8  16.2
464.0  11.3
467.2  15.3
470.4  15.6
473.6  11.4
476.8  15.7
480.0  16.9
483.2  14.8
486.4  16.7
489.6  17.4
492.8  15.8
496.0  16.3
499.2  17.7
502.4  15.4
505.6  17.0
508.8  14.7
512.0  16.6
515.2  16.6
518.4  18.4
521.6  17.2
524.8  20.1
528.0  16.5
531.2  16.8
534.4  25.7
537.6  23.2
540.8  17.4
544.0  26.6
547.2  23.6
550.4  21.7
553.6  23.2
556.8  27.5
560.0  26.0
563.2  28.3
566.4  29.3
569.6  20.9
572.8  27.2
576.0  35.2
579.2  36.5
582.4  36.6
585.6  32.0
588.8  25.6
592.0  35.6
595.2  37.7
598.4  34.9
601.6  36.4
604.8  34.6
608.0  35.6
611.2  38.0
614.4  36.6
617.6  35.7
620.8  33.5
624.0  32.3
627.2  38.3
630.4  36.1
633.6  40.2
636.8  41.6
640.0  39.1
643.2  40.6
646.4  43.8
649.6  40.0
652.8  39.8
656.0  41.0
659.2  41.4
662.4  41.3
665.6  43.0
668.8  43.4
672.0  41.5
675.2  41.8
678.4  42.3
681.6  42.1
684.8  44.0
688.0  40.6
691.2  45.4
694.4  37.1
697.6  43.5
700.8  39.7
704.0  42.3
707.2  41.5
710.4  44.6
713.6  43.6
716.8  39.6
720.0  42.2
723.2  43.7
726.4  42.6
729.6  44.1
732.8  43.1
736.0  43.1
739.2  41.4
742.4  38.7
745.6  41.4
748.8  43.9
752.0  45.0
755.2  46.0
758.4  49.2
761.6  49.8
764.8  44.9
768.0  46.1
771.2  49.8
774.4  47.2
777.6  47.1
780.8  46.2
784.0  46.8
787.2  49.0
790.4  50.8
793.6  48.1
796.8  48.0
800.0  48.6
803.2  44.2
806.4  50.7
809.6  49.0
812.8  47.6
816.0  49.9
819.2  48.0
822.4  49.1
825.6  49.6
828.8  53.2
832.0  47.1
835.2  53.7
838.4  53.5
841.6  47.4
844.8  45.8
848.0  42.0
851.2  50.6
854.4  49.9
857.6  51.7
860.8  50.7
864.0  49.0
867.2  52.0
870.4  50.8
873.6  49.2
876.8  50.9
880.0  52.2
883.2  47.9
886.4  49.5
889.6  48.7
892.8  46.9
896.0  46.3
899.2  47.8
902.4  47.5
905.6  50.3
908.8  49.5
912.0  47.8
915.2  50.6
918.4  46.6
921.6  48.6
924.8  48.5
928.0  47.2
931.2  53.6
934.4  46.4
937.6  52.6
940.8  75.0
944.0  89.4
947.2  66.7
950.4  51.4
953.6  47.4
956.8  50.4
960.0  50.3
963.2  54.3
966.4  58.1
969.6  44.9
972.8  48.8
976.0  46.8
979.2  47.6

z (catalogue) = 0.44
